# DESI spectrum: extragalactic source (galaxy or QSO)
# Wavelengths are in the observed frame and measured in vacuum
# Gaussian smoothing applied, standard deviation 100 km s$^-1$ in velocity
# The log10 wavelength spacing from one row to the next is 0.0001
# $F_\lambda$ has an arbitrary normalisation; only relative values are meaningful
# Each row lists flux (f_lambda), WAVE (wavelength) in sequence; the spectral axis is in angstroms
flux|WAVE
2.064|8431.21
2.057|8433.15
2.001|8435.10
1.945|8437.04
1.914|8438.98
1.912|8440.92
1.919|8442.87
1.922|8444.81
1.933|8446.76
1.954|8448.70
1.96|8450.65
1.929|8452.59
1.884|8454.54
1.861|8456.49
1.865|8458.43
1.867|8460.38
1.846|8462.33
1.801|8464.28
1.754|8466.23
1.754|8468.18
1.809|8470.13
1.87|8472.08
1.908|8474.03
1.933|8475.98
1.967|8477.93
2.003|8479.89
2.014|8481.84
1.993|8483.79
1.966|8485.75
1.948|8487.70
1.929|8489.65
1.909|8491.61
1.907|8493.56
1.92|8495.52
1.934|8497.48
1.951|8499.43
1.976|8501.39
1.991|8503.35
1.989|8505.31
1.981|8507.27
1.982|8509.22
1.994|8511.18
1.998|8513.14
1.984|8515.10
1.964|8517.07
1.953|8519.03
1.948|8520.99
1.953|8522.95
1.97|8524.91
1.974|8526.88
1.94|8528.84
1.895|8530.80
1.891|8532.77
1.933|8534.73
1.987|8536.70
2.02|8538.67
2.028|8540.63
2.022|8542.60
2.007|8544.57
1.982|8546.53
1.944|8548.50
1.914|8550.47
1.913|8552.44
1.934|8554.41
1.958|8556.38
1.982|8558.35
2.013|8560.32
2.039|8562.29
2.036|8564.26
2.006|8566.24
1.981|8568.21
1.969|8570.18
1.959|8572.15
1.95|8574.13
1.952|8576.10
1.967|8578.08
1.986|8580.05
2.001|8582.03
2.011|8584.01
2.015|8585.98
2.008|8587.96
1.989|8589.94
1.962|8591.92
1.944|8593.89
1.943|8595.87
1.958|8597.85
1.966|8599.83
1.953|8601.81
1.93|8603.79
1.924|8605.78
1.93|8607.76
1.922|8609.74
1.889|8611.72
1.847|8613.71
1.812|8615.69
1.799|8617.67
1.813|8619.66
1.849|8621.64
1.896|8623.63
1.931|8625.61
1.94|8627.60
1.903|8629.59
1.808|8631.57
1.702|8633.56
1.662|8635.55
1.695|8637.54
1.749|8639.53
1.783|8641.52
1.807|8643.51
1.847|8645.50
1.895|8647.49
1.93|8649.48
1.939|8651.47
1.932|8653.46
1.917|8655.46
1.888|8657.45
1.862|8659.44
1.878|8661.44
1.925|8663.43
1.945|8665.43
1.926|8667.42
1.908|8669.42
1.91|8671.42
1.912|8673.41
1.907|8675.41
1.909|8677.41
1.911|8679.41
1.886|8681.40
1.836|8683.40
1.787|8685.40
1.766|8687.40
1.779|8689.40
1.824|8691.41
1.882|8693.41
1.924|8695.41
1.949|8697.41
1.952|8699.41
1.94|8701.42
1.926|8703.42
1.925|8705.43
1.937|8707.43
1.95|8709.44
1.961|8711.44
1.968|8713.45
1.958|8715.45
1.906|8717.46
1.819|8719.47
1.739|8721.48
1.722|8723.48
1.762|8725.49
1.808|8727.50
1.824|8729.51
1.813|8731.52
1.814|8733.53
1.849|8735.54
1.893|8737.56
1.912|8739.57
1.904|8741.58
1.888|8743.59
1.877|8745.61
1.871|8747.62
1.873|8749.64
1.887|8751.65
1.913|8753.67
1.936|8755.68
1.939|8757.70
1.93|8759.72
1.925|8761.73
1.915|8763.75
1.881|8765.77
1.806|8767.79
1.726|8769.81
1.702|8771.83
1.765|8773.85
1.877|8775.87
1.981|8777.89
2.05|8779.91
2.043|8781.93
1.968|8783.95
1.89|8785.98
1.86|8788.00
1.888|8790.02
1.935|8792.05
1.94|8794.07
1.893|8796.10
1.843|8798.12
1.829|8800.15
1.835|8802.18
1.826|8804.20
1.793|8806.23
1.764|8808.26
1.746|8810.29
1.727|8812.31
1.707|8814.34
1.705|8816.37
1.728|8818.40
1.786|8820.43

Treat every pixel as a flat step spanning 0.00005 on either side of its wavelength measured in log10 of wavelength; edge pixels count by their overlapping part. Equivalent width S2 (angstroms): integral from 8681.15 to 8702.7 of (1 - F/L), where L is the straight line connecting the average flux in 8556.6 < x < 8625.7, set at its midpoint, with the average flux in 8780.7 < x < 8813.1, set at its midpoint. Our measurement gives 0.5 angstroms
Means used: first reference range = 1.95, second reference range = 1.86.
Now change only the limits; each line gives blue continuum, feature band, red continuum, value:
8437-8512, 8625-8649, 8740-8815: 1.0 angstroms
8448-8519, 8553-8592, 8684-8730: -1.7 angstroms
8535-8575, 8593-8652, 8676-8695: 1.4 angstroms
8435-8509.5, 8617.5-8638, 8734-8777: 0.8 angstroms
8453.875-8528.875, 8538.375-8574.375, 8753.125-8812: -1.2 angstroms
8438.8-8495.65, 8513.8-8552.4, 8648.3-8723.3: -1.2 angstroms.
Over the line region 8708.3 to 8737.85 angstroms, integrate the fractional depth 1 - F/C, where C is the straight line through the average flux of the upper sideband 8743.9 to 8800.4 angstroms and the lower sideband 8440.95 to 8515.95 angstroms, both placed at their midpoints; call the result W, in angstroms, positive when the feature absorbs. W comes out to 0.7 angstroms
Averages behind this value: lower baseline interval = 1.92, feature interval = 1.85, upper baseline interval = 1.89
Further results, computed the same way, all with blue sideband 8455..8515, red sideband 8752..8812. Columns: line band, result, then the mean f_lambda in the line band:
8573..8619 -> -0.9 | 1.94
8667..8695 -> 0.3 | 1.87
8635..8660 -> 0.7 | 1.84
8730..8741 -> 0.1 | 1.86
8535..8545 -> -0.5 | 2.01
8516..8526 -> -0.2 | 1.96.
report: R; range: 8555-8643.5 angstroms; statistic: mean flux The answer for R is 1.92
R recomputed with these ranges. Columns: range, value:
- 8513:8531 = 1.96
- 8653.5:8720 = 1.9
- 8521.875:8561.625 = 1.96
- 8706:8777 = 1.86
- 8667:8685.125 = 1.9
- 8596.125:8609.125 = 1.94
